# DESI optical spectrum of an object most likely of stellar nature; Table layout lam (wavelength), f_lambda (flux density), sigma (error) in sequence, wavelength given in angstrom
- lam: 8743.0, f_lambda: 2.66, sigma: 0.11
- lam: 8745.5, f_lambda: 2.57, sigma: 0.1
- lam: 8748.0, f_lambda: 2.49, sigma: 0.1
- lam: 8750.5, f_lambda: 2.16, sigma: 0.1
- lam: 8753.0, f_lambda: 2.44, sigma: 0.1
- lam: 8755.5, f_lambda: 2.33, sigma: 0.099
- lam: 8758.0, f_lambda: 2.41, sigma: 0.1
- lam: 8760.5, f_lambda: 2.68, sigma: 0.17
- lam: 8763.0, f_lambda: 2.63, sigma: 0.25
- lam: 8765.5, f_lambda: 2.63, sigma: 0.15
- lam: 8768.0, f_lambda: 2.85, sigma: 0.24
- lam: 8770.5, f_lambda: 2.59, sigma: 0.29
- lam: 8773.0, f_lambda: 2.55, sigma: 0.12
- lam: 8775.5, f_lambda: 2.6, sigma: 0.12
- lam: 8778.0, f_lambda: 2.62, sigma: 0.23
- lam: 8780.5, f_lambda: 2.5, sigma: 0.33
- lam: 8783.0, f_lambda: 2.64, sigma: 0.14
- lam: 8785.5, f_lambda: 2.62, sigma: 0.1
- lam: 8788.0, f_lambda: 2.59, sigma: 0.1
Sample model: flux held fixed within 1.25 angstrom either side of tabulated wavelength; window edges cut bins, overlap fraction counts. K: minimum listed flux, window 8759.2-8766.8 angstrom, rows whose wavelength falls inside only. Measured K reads 2.63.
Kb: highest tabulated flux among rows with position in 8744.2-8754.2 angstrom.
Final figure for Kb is 2.57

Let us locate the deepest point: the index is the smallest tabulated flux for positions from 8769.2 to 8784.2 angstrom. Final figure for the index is 2.5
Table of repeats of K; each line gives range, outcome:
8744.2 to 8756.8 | 2.16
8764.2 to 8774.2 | 2.55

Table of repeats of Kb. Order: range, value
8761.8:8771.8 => 2.85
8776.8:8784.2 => 2.64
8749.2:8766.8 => 2.68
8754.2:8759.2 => 2.41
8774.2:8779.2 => 2.62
